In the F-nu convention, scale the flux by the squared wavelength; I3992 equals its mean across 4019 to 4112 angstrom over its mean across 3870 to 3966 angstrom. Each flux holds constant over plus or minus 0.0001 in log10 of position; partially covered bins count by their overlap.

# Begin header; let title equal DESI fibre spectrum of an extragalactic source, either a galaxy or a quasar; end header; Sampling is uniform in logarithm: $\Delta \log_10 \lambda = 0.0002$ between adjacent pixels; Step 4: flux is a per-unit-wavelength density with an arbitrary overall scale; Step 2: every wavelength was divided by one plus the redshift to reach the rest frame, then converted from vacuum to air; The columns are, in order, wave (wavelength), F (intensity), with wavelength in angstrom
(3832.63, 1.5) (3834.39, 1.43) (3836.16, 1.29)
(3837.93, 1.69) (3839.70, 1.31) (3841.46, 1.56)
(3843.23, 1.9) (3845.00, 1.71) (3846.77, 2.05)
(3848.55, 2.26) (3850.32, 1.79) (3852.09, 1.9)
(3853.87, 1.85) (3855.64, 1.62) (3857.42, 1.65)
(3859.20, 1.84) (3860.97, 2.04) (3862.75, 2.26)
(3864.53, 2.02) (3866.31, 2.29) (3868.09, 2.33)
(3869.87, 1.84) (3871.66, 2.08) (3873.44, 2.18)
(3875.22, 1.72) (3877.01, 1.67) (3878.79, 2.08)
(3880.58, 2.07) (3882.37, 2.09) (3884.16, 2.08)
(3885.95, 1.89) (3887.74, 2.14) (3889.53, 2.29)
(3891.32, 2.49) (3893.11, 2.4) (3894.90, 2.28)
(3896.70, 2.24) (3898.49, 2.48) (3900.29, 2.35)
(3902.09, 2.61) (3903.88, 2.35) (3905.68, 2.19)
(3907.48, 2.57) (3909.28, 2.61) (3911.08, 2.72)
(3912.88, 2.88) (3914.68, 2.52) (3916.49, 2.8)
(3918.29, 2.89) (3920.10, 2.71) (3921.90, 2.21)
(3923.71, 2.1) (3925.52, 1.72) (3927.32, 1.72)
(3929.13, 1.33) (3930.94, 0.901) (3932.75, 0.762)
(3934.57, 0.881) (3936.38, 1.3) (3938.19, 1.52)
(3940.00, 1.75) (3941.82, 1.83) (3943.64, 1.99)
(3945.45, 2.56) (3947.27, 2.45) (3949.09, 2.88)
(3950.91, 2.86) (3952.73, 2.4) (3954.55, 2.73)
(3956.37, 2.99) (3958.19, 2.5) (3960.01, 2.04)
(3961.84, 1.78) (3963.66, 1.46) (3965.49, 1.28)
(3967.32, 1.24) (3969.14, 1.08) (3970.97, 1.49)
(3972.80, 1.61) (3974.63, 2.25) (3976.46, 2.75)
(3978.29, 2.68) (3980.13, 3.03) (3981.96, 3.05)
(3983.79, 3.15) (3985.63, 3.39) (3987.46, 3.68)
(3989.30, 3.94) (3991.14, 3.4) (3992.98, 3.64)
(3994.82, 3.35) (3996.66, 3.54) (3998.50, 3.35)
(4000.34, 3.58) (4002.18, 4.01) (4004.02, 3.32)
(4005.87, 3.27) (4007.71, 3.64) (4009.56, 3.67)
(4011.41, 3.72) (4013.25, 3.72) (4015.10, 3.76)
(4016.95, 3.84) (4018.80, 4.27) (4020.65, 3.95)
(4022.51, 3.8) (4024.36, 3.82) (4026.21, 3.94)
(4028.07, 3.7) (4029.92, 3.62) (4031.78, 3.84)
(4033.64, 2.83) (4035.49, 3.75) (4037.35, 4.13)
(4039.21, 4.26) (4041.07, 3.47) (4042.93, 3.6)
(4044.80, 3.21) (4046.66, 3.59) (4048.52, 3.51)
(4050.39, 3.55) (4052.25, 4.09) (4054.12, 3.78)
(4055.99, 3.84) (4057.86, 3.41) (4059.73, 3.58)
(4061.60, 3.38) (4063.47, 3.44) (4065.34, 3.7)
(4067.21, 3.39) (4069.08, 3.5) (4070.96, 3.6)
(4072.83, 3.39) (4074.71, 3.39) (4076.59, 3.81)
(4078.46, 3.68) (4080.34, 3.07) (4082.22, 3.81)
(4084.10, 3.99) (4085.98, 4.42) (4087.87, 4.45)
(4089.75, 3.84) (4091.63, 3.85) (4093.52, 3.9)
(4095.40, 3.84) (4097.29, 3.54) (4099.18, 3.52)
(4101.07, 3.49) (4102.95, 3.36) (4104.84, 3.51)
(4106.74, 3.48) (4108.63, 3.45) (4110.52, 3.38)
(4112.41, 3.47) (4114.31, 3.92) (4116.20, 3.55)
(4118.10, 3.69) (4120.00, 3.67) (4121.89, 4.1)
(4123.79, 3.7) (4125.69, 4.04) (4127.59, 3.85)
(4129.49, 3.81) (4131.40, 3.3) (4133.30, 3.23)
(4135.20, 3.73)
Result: 1.85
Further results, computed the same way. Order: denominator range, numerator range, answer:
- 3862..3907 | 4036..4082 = 1.80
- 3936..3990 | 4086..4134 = 1.70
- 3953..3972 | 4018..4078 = 2.04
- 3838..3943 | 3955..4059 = 1.70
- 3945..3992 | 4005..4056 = 1.54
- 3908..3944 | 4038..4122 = 2.01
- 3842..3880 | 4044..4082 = 2.01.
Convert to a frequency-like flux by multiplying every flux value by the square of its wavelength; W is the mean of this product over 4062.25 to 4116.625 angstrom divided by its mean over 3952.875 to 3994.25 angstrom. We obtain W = 1.53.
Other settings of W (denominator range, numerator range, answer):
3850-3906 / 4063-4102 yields 1.95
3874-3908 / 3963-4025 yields 1.49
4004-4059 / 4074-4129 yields 1.04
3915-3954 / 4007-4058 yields 1.96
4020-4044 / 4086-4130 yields 1.03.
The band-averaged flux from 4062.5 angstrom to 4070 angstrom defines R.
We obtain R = 3.51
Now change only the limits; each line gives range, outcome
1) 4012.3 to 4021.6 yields 3.91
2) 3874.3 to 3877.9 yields 1.7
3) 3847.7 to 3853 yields 1.98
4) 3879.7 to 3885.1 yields 2.08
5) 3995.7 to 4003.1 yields 3.62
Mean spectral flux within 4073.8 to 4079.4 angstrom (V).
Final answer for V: 3.63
